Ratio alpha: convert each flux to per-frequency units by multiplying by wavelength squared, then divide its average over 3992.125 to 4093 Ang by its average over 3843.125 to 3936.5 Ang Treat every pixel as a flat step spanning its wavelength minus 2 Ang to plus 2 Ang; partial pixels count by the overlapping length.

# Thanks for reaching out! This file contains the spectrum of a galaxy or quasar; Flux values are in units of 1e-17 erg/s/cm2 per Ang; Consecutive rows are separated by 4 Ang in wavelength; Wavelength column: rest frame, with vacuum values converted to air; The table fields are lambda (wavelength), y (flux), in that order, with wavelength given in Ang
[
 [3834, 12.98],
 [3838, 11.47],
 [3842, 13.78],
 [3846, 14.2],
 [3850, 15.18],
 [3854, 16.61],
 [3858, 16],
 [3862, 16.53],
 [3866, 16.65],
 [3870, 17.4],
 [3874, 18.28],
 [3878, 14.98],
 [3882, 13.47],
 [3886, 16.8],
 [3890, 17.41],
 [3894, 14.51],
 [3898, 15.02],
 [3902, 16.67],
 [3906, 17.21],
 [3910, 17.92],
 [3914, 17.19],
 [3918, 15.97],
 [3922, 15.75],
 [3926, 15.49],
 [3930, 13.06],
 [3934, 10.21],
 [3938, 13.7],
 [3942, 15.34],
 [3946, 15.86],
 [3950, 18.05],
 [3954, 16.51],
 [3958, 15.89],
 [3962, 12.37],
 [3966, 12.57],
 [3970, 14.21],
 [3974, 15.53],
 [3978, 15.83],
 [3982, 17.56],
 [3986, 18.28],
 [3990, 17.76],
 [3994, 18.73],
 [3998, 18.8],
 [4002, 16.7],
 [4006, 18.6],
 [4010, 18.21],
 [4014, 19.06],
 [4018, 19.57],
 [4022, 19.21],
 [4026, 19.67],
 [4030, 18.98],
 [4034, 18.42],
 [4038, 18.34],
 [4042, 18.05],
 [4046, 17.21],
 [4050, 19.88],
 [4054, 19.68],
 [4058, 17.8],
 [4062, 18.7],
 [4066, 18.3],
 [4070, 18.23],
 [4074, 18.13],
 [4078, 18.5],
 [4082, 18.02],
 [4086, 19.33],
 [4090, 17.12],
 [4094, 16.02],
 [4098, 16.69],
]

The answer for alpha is 1.27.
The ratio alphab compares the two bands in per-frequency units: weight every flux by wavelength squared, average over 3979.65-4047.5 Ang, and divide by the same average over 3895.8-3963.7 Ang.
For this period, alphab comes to 1.25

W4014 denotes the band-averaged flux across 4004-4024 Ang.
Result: 18.9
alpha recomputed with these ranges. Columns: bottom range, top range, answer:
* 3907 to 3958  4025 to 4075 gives 1.27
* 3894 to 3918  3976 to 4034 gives 1.17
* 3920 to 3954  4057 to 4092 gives 1.32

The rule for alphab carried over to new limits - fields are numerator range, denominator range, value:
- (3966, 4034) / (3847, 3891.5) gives 1.17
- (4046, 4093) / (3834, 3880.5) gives 1.33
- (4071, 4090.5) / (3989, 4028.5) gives 1.02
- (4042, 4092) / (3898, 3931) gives 1.23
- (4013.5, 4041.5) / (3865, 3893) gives 1.25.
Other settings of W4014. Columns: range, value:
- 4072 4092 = 18.2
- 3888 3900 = 15.6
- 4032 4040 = 18.4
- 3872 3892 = 16.2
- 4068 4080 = 18.3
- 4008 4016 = 18.6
